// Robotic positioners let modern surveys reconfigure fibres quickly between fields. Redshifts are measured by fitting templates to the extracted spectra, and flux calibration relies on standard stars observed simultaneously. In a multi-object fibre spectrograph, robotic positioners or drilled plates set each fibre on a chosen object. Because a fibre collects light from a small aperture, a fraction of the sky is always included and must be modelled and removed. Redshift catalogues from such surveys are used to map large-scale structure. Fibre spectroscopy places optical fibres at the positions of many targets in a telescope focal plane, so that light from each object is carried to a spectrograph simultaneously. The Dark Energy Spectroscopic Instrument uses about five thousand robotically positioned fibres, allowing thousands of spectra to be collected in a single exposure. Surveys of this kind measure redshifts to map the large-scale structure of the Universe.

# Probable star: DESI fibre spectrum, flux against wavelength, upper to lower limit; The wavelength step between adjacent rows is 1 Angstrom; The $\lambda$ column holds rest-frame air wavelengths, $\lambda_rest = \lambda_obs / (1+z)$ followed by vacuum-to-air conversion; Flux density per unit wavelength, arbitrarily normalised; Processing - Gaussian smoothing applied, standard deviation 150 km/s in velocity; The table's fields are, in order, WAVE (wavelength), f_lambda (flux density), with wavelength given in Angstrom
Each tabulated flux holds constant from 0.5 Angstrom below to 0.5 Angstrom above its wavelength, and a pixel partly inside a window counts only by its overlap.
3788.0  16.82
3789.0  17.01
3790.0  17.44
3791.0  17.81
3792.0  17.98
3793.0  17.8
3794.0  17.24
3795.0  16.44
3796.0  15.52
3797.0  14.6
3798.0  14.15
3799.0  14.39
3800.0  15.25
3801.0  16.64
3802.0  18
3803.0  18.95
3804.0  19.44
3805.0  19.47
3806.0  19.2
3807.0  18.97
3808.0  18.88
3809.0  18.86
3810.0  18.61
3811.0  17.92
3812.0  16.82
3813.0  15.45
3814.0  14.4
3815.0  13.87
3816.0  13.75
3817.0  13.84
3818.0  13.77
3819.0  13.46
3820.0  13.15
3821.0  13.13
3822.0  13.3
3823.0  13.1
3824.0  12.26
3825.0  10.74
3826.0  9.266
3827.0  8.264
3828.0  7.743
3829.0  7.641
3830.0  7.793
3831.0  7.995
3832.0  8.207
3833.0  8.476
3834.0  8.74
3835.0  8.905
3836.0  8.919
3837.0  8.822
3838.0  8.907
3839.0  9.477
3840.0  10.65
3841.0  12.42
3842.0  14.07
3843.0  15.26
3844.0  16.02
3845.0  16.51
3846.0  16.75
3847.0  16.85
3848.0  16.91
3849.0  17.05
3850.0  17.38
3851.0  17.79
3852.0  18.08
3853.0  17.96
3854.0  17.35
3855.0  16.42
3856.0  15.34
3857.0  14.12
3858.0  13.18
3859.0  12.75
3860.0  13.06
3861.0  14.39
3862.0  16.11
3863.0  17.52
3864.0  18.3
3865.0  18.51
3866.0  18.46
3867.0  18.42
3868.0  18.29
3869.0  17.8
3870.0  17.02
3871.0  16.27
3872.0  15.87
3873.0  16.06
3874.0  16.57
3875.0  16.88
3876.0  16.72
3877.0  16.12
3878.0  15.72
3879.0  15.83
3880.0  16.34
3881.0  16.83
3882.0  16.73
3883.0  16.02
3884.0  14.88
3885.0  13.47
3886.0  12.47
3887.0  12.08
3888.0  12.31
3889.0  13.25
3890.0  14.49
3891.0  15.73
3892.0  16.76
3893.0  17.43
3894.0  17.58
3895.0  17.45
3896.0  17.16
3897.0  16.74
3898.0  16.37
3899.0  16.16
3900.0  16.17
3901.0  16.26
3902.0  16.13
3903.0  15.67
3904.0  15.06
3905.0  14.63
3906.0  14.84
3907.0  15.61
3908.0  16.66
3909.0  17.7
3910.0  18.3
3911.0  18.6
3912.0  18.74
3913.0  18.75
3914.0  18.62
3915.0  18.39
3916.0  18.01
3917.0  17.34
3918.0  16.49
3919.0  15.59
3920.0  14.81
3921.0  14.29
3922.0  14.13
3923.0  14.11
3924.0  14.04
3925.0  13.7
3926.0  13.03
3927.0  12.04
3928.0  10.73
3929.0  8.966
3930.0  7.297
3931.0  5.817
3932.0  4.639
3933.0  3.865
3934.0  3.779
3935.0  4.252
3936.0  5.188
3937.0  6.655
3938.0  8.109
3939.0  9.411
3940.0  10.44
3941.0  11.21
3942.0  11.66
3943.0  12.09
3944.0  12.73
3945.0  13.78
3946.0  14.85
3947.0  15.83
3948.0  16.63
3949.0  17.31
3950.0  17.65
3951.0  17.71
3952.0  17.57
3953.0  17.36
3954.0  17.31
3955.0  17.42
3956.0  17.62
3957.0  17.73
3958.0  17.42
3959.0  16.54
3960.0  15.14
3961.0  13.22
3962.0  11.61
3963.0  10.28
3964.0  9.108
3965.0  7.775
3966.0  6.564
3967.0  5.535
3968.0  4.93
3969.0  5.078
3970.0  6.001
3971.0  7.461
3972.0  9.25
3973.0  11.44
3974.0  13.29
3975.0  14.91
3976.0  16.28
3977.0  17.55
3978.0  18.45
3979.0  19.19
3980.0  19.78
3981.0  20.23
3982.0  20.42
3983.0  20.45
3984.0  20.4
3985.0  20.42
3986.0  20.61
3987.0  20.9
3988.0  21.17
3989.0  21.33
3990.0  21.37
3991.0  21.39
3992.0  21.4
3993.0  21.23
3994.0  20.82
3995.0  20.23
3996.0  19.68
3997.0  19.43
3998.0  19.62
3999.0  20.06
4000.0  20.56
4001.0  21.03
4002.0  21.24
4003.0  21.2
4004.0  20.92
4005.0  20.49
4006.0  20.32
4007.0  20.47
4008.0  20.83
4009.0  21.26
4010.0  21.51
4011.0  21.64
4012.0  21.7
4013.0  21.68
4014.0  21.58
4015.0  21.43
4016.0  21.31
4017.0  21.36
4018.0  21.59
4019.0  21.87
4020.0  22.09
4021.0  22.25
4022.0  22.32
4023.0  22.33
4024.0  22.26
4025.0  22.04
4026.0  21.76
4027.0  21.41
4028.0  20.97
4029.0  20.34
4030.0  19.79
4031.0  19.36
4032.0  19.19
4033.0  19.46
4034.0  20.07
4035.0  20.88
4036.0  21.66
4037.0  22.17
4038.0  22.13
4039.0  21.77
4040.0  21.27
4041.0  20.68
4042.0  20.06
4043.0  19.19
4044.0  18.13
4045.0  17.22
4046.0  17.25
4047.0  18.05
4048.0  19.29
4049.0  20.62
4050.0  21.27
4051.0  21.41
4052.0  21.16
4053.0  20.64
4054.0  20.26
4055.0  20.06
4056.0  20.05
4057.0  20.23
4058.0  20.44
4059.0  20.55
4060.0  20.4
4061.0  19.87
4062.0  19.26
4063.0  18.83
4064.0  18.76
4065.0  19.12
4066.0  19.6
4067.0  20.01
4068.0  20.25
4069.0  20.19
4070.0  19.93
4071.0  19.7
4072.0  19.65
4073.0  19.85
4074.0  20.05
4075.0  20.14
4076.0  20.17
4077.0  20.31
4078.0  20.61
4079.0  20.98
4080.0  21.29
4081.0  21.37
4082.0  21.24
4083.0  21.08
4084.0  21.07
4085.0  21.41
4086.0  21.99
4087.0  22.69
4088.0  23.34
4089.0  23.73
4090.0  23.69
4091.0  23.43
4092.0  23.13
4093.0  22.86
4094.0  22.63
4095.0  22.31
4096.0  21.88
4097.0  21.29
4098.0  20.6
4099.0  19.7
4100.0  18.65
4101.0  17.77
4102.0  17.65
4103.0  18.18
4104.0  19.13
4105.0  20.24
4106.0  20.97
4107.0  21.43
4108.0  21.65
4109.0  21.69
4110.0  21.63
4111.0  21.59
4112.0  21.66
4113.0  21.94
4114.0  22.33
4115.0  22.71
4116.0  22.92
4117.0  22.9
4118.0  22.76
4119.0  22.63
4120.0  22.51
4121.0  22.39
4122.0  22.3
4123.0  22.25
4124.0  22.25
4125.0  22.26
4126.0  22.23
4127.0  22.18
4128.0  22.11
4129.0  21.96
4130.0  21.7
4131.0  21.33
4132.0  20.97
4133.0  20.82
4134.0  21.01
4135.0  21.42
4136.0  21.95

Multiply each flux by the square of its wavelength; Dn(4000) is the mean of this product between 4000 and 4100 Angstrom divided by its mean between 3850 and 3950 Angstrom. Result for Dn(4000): 1.53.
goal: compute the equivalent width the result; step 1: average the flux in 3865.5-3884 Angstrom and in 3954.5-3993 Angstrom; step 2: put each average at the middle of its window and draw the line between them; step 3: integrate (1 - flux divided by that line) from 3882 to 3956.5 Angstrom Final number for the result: 9.07 Angstrom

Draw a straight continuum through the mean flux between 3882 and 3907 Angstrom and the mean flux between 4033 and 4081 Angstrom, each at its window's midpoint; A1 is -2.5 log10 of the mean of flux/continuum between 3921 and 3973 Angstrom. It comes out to 0.42 mag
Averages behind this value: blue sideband 15.4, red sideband 20.1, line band 11.5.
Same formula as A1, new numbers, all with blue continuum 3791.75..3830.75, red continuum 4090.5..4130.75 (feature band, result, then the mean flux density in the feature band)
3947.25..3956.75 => 0.04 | 17.4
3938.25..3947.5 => 0.40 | 12.3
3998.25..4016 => -0.10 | 21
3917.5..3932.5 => 0.40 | 12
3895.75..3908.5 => 0.06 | 15.9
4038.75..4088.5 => 0.01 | 20.2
